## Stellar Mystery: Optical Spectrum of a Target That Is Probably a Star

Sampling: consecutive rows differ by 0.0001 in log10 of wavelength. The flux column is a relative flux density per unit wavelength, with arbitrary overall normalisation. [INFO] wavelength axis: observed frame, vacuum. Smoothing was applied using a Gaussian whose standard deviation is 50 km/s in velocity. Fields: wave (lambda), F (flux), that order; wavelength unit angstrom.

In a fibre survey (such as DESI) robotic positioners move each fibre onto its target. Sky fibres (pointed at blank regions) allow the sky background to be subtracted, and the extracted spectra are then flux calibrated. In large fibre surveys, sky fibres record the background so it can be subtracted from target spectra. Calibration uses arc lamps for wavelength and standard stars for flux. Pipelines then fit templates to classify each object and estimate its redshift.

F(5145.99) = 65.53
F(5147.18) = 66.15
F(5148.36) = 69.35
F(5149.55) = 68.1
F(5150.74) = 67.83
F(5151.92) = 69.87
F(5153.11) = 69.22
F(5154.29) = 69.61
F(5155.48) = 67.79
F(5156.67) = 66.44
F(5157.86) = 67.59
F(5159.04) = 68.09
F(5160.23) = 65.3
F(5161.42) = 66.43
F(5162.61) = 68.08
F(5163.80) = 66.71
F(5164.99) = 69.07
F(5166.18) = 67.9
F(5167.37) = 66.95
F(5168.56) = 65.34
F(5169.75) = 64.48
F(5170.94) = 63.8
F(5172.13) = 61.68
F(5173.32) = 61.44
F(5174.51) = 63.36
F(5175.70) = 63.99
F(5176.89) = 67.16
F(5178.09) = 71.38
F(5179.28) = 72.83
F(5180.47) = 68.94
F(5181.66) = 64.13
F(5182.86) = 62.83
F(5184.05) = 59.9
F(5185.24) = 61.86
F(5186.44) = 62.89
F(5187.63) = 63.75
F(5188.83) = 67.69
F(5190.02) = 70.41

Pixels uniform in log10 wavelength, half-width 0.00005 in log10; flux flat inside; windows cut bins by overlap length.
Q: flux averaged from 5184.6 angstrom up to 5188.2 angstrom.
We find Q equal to 62.8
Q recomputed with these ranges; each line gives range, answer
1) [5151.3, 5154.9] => 69.7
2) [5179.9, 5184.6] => 64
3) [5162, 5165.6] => 67.9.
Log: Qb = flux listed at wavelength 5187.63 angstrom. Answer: 63.75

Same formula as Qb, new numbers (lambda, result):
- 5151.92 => 69.87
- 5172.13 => 61.68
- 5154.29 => 69.61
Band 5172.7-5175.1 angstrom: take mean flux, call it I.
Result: 62.5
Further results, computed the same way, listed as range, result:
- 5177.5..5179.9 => 72.2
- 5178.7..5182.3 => 68.5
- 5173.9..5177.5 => 64.8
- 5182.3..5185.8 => 61.6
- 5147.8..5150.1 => 68.6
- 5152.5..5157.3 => 68.2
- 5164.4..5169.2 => 67.3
